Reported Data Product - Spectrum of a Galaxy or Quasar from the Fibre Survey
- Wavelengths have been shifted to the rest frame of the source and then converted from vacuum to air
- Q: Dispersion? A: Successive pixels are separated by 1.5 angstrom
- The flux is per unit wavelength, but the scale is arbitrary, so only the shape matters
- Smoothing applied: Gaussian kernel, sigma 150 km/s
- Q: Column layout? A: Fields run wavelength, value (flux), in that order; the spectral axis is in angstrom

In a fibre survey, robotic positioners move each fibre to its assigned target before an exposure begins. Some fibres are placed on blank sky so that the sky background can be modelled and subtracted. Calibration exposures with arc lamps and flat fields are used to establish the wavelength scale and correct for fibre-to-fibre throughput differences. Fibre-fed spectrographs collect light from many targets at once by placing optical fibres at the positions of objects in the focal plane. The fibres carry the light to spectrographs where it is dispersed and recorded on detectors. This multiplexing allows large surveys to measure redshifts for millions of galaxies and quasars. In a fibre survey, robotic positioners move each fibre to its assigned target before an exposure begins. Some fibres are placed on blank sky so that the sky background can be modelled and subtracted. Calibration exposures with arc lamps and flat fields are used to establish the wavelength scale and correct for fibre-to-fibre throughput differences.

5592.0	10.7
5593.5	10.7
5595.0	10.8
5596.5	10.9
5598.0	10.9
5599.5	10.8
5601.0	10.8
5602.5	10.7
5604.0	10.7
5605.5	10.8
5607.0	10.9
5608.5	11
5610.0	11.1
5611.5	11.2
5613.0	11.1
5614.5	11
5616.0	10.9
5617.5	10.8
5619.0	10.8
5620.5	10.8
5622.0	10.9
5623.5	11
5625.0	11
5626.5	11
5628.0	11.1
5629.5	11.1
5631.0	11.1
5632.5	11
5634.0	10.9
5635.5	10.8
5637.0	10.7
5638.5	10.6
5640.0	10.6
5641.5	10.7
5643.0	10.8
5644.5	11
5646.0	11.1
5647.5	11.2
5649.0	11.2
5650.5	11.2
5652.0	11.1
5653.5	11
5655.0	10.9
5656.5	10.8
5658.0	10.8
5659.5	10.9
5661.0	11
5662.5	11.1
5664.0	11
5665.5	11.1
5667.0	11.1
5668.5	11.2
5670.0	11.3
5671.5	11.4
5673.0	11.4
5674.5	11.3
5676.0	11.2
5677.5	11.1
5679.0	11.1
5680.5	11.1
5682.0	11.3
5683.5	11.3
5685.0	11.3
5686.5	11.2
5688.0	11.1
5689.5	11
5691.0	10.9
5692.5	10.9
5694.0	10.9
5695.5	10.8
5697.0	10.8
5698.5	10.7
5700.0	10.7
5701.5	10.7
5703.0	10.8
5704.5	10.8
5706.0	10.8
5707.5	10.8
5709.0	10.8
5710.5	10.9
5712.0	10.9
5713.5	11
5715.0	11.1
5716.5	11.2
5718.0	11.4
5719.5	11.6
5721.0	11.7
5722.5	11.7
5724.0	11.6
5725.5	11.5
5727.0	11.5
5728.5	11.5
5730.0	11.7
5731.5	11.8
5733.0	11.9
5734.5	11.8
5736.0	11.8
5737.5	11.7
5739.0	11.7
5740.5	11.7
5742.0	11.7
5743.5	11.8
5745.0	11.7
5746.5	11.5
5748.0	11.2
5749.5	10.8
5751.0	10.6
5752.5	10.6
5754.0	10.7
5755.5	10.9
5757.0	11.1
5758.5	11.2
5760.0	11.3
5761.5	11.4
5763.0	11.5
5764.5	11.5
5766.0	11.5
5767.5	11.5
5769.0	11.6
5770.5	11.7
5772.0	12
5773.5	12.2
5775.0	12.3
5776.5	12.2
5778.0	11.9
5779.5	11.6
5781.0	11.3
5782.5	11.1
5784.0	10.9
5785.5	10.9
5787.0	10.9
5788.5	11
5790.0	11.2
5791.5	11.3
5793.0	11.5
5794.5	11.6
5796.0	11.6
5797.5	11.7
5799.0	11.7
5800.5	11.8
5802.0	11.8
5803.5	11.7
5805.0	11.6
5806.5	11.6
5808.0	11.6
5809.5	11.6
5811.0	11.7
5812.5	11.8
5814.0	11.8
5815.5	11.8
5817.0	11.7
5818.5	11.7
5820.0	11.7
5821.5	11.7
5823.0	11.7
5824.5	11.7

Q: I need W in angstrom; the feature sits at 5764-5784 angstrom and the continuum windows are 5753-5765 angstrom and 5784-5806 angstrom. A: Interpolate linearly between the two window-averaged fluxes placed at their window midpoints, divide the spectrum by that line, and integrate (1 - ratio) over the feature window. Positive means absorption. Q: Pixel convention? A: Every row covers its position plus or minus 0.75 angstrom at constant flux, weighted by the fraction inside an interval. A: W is -0.7 angstrom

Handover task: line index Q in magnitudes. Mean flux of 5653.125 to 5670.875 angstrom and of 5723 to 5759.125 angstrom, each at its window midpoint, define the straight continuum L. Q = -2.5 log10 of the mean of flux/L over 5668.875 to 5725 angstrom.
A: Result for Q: 0.01 mag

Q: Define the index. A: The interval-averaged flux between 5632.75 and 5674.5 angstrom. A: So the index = 11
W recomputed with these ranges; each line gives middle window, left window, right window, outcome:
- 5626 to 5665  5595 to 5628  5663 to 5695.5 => 0.27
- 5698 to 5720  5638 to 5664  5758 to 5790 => 0.52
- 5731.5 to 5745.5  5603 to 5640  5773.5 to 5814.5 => -0.50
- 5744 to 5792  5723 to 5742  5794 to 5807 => 1.37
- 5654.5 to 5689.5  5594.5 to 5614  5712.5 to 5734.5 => 0.38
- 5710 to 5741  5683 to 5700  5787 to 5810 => -1.00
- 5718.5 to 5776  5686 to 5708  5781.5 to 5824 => -1.76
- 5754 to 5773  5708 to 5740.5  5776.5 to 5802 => 0.03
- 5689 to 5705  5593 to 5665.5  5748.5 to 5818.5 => 0.50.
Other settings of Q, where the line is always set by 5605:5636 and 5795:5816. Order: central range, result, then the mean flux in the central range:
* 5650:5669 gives 0.01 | 11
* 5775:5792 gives 0.03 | 11.3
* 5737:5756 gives 0.02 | 11.3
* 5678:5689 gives 0.00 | 11.2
